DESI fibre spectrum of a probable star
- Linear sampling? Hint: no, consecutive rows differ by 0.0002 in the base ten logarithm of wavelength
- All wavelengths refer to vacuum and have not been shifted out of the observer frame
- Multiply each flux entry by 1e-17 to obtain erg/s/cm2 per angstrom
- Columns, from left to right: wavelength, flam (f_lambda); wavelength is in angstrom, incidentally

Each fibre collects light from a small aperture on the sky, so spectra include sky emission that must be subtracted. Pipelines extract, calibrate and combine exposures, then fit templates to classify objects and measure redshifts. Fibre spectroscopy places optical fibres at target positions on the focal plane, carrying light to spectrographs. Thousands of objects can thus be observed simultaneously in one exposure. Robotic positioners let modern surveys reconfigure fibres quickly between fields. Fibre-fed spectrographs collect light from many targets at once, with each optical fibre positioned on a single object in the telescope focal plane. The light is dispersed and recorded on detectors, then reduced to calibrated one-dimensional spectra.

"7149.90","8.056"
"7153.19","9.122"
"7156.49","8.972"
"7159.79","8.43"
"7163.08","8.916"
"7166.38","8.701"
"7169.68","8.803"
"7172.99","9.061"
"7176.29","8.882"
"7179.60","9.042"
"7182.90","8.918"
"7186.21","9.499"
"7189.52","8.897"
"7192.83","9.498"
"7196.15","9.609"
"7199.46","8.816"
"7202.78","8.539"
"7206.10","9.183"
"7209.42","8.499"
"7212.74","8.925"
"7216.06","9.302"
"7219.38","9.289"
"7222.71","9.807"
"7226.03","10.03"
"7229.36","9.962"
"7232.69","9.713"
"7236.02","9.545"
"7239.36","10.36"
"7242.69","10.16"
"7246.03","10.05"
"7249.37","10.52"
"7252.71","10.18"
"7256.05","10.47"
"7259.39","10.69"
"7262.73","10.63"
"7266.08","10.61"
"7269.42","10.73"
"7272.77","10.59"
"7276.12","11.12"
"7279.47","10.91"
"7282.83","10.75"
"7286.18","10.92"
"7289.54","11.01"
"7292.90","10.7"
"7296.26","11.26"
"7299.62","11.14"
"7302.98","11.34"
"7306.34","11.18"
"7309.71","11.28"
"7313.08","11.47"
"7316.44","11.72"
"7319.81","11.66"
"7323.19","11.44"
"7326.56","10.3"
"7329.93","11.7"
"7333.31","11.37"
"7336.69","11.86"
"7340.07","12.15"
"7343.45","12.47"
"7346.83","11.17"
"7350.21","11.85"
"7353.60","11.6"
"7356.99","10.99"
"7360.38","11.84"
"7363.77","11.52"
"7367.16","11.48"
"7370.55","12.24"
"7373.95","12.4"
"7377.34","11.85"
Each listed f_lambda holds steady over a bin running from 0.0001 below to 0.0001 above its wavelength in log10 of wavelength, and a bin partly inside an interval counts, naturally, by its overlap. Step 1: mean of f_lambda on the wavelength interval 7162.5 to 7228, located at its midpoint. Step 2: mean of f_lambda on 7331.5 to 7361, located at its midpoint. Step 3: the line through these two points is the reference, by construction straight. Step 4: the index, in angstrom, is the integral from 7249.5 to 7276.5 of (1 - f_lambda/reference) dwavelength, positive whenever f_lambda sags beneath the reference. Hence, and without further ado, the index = -0.9 angstrom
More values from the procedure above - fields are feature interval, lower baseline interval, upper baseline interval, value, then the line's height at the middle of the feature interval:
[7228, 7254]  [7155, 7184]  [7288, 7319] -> 0.2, 10.1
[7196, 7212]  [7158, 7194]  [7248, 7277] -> 1.1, 9.49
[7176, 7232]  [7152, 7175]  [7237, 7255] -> 1.7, 9.53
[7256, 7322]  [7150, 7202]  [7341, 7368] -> -2.3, 10.7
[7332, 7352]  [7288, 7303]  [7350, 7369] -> -0.7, 11.4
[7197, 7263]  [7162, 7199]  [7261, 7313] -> 1.6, 9.95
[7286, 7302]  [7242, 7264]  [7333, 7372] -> -0.1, 10.9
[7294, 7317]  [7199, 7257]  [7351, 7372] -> -1.1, 10.8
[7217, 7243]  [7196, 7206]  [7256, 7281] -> -0.3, 9.7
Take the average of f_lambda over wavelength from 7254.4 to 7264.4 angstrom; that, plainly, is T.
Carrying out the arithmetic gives 10.6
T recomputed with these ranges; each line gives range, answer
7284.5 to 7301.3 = 11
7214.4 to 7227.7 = 9.61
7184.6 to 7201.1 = 9.26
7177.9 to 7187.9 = 9.15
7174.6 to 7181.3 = 8.97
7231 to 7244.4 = 9.94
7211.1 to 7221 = 9.18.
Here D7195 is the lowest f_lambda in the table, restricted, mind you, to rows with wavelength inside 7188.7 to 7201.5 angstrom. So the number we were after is 8.816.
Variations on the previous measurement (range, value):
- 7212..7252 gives 8.925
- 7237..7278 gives 10.05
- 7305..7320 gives 11.18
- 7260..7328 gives 10.3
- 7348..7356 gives 11.6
